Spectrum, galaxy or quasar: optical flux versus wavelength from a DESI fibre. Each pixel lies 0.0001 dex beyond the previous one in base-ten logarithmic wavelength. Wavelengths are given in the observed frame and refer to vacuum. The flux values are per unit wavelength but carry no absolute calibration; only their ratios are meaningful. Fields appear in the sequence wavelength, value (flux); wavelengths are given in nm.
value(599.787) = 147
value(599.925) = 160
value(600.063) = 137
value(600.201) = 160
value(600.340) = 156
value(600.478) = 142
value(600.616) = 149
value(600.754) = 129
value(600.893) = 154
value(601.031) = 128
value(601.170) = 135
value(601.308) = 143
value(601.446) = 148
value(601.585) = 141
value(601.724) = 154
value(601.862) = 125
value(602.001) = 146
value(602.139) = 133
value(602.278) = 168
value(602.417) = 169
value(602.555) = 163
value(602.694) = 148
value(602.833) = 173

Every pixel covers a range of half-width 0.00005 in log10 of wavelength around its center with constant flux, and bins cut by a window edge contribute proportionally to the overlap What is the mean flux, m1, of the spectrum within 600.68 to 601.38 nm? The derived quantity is 138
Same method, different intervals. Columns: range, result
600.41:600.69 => 146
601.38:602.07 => 143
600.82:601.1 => 141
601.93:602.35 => 149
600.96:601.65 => 139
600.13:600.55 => 153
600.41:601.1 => 140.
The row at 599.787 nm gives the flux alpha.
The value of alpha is 147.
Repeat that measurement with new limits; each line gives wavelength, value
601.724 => 154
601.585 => 141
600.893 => 154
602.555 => 163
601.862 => 125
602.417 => 169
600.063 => 137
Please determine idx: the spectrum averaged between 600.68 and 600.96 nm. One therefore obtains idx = 141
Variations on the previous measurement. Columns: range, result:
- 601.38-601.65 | 144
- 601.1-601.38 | 139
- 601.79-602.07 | 136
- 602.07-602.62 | 158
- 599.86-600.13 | 148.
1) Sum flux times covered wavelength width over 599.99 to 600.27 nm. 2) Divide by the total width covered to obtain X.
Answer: 149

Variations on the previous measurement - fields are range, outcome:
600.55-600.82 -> 139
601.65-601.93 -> 140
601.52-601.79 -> 147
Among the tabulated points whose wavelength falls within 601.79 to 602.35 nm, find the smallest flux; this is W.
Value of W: 125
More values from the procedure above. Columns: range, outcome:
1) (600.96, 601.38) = 128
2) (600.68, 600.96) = 129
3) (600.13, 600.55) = 142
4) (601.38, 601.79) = 141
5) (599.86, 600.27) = 137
